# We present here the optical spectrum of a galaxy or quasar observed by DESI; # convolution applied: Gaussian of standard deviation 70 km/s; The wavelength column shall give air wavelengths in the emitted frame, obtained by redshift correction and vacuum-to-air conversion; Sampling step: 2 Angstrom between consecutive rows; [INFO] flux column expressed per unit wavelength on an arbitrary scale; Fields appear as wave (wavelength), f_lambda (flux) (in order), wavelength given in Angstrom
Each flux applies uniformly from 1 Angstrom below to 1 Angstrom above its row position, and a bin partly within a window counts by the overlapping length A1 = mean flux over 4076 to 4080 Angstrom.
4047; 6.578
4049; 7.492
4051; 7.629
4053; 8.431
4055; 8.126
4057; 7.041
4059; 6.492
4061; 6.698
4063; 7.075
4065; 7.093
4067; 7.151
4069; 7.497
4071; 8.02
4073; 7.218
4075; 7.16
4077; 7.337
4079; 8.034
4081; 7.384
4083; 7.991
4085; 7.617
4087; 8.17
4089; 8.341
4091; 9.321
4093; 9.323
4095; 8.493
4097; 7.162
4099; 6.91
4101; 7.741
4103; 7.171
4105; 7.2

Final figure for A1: 7.69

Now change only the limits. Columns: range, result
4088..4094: 8.99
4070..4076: 7.47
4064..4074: 7.4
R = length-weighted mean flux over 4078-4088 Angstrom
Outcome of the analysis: 7.84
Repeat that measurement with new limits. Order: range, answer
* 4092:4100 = 7.97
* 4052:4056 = 8.28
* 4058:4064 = 6.75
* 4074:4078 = 7.25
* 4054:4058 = 7.58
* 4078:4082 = 7.71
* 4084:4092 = 8.36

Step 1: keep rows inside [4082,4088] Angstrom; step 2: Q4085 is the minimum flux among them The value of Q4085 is 7.617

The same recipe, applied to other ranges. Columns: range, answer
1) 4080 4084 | 7.384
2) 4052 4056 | 8.126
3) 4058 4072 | 6.492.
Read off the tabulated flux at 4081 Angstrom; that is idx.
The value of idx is 7.384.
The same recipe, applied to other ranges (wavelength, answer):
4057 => 7.041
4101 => 7.741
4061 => 6.698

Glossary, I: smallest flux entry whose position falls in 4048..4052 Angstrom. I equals 7.492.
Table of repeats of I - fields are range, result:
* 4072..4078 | 7.16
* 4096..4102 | 6.91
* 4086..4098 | 7.162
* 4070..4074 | 7.218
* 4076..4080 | 7.337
